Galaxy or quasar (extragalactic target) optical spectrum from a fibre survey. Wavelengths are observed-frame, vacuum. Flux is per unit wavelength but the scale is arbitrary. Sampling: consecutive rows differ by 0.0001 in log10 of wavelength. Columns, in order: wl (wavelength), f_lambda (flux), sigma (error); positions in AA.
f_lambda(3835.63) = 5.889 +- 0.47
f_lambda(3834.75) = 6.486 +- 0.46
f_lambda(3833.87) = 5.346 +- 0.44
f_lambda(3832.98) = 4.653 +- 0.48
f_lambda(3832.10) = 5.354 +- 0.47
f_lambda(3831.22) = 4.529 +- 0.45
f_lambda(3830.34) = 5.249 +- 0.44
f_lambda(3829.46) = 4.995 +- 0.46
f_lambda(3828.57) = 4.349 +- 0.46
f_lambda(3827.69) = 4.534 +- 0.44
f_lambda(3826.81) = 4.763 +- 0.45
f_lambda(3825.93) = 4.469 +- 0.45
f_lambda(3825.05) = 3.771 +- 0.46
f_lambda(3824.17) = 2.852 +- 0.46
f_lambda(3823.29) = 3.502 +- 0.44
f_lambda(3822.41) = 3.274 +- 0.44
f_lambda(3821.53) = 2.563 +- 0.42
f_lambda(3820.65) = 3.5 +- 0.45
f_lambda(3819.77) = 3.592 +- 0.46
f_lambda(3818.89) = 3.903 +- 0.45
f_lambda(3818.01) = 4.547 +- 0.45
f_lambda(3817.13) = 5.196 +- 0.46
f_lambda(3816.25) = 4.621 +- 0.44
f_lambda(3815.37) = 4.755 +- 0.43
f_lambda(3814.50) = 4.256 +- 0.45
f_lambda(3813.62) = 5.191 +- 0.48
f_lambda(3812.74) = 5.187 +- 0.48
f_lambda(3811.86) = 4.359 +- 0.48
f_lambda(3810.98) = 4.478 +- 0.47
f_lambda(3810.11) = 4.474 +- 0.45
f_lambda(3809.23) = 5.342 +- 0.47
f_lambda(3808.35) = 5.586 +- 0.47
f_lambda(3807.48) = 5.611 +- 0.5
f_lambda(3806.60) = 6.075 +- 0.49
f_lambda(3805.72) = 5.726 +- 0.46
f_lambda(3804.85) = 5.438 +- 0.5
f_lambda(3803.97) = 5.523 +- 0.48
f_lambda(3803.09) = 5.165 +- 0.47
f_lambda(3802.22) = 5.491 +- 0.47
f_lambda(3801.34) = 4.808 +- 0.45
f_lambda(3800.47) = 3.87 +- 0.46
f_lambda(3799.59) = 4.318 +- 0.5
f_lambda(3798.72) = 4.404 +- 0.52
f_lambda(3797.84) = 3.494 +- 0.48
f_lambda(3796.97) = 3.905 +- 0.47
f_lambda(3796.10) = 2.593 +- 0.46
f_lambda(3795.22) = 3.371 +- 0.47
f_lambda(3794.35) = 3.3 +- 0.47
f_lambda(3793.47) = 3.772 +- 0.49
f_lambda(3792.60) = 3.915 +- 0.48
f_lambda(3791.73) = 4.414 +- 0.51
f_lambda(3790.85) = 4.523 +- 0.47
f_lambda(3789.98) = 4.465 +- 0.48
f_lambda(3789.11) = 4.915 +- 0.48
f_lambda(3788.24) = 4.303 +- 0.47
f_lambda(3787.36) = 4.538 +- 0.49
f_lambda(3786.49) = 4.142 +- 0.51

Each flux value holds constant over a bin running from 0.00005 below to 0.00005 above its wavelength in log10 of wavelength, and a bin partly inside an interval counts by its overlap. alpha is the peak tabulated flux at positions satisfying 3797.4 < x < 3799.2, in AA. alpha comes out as 4.404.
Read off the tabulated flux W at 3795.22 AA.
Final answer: 3.371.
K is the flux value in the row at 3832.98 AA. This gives 4.653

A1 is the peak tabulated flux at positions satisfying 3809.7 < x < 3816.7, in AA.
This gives 5.191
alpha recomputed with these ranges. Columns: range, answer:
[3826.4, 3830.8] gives 5.249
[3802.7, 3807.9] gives 6.075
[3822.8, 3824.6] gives 3.502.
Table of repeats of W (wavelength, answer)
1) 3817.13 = 5.196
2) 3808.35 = 5.586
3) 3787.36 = 4.538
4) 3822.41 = 3.274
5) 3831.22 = 4.529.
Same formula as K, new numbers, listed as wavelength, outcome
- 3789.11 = 4.915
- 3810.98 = 4.478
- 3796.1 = 2.593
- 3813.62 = 5.191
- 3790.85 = 4.523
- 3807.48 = 5.611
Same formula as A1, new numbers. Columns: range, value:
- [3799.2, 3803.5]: 5.491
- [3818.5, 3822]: 3.903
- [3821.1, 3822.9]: 3.274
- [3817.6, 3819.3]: 4.547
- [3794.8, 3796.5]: 3.371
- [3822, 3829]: 4.763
